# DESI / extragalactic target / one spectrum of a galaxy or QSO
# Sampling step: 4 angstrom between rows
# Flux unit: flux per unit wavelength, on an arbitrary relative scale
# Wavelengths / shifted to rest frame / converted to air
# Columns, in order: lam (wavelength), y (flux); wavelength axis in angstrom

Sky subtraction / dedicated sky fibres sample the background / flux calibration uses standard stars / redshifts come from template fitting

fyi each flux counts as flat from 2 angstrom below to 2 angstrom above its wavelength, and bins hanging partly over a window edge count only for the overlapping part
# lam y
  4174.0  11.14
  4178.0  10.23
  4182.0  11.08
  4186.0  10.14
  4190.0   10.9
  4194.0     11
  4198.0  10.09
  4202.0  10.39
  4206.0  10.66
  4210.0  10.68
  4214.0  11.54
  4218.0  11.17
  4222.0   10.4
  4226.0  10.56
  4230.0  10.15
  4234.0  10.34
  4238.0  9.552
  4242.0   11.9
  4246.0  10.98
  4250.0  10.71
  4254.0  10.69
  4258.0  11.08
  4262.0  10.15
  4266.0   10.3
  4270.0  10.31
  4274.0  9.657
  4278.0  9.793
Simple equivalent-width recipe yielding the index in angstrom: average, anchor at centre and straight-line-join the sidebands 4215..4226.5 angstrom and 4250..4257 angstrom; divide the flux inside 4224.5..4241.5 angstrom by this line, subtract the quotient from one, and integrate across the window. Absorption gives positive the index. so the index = 0.8 angstrom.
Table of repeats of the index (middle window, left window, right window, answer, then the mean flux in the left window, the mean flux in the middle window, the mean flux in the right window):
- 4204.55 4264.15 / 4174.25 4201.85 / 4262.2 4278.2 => -2.4 angstrom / 10.6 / 10.7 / 10.1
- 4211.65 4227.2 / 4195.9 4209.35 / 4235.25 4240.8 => -1.1 angstrom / 10.4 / 10.9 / 10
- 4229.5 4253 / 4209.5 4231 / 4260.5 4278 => -0.4 angstrom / 10.8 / 10.6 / 10.1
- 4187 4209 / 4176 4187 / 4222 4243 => -0.2 angstrom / 10.5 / 10.6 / 10.4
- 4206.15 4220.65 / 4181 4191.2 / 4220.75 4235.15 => -0.8 angstrom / 10.7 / 11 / 10.4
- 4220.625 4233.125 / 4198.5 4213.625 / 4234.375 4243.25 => 0.3 angstrom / 10.6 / 10.4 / 10.6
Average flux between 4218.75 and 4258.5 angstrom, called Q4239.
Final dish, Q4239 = 10.6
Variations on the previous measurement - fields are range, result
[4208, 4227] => 10.9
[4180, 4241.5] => 10.6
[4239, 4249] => 11.2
